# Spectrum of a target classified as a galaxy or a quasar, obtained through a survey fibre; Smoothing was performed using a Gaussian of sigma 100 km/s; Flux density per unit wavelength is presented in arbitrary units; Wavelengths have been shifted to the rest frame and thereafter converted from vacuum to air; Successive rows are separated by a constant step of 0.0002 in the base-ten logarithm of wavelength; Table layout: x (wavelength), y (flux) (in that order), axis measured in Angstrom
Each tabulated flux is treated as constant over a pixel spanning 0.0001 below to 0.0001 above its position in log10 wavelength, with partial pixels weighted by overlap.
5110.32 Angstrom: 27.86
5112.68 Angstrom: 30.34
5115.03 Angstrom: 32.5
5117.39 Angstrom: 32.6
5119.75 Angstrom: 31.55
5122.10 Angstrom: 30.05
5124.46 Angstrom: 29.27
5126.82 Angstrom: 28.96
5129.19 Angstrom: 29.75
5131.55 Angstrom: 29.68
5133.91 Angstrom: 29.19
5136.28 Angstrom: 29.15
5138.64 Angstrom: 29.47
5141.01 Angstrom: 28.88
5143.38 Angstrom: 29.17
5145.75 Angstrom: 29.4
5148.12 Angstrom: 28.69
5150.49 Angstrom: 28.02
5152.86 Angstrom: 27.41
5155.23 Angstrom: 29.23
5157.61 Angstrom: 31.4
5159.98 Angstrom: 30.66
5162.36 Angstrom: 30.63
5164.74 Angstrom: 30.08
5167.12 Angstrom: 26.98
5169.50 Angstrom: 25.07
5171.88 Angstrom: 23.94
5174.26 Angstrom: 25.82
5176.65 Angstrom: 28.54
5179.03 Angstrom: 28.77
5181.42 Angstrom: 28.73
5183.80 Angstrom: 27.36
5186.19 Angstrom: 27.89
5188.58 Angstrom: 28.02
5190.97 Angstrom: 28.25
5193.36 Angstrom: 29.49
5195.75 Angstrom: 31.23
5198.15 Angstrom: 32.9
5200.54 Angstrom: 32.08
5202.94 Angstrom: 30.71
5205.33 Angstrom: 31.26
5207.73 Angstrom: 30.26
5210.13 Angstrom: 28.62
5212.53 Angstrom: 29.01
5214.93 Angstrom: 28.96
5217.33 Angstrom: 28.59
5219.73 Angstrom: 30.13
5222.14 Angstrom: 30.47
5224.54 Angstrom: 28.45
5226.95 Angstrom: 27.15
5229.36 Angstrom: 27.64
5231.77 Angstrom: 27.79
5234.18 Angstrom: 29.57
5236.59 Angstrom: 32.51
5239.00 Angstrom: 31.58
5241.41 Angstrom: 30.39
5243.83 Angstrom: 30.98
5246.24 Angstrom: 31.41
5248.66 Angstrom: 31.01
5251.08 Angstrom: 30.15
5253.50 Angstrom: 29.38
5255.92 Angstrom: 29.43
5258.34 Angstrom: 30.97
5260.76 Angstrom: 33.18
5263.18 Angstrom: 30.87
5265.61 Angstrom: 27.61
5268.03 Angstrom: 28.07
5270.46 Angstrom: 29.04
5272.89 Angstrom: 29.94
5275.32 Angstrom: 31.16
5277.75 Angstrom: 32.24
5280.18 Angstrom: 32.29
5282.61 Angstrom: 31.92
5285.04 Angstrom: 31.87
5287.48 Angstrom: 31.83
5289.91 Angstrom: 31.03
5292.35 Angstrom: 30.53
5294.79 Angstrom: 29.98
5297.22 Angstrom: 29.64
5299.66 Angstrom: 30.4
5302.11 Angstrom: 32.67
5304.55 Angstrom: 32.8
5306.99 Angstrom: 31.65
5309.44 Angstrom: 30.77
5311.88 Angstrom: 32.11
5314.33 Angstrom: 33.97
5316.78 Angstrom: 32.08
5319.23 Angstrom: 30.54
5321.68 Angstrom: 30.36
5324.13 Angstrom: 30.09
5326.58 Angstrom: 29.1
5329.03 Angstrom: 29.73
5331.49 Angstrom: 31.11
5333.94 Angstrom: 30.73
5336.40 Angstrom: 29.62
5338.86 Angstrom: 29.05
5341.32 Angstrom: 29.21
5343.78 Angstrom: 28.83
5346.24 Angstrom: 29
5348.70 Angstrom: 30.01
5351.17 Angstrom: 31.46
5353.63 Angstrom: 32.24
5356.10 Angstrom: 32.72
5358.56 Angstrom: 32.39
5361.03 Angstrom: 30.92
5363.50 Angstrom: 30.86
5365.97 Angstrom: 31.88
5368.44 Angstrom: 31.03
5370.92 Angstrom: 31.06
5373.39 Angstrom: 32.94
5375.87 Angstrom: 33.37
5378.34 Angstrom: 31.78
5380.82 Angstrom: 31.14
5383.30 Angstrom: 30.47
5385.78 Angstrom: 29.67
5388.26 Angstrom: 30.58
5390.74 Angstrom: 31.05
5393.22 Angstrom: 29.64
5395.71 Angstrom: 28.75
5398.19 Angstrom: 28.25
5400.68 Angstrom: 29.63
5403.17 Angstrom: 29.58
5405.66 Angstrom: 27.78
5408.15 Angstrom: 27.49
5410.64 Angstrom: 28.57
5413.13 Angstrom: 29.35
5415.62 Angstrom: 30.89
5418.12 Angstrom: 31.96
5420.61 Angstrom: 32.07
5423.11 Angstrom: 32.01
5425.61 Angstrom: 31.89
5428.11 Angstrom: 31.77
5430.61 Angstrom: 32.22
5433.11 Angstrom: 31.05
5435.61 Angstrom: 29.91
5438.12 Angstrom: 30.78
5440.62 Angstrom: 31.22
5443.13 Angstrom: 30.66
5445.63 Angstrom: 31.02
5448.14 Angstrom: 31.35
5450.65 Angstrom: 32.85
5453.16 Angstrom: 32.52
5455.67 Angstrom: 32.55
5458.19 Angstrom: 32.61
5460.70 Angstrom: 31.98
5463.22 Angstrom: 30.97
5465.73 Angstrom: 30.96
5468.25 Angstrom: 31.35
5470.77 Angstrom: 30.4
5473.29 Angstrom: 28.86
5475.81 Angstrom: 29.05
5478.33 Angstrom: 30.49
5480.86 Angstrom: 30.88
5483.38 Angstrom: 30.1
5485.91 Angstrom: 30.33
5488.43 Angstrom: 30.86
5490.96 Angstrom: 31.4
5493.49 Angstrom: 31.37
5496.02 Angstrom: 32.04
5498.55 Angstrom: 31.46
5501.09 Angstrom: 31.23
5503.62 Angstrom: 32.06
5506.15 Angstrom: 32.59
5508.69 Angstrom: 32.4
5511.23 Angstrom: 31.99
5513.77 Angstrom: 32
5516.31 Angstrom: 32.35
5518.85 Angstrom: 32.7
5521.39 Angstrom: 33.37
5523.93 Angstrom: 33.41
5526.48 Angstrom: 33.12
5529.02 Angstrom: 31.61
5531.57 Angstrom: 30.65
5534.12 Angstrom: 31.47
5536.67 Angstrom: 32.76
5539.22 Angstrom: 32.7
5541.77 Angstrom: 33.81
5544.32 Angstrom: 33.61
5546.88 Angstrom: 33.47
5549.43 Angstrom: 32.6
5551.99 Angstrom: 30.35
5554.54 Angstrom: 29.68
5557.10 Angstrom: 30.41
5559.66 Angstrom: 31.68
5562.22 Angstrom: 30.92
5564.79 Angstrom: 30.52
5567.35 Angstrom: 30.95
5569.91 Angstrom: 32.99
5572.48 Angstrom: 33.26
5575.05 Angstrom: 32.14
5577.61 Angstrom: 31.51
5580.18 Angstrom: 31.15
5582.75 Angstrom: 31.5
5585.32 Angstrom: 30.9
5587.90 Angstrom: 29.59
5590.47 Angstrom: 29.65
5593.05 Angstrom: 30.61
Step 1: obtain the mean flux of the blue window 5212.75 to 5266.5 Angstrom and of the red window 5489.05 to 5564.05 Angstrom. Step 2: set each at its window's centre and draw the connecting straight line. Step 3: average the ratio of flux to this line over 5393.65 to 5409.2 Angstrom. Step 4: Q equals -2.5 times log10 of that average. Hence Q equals 0.09 mag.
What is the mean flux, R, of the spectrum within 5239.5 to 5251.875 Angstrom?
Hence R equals 30.8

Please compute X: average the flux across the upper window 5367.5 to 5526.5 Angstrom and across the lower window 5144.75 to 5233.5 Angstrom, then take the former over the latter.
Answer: 1.08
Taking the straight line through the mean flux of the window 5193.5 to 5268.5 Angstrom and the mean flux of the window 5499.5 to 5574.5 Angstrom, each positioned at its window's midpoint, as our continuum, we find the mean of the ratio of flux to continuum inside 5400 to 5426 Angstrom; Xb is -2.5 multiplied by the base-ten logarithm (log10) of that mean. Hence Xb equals 0.043 mag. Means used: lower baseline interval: 30.1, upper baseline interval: 32.1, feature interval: 30.1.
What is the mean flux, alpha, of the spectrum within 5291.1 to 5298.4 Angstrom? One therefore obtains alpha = 30.1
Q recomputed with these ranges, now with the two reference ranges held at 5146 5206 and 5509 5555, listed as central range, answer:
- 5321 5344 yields 0.02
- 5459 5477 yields 0.04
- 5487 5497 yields 0.02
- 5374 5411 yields 0.04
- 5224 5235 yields 0.05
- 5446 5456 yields -0.02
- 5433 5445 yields 0.03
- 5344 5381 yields -0.03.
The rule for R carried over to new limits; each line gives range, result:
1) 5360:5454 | 30.8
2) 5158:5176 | 27.8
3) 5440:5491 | 31.1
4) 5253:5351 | 30.6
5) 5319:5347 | 29.8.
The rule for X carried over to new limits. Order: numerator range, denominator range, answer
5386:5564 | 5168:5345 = 1.04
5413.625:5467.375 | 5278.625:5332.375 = 1.01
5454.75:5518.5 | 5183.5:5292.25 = 1.04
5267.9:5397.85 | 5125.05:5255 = 1.06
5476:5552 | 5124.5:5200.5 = 1.11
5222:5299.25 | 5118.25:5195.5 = 1.05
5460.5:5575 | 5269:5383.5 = 1.02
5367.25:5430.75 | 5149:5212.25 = 1.05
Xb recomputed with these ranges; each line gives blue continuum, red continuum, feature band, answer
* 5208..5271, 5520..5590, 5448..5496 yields 0.01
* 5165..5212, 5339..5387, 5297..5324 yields -0.04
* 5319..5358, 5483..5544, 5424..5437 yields -0.01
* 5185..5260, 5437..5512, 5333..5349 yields 0.04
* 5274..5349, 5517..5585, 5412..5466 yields 0.00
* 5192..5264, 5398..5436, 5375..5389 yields -0.03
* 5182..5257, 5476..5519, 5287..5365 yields -0.02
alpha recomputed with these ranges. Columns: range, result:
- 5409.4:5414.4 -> 29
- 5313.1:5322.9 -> 31.7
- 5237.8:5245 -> 31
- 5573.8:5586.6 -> 31.5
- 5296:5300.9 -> 30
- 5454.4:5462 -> 32.3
